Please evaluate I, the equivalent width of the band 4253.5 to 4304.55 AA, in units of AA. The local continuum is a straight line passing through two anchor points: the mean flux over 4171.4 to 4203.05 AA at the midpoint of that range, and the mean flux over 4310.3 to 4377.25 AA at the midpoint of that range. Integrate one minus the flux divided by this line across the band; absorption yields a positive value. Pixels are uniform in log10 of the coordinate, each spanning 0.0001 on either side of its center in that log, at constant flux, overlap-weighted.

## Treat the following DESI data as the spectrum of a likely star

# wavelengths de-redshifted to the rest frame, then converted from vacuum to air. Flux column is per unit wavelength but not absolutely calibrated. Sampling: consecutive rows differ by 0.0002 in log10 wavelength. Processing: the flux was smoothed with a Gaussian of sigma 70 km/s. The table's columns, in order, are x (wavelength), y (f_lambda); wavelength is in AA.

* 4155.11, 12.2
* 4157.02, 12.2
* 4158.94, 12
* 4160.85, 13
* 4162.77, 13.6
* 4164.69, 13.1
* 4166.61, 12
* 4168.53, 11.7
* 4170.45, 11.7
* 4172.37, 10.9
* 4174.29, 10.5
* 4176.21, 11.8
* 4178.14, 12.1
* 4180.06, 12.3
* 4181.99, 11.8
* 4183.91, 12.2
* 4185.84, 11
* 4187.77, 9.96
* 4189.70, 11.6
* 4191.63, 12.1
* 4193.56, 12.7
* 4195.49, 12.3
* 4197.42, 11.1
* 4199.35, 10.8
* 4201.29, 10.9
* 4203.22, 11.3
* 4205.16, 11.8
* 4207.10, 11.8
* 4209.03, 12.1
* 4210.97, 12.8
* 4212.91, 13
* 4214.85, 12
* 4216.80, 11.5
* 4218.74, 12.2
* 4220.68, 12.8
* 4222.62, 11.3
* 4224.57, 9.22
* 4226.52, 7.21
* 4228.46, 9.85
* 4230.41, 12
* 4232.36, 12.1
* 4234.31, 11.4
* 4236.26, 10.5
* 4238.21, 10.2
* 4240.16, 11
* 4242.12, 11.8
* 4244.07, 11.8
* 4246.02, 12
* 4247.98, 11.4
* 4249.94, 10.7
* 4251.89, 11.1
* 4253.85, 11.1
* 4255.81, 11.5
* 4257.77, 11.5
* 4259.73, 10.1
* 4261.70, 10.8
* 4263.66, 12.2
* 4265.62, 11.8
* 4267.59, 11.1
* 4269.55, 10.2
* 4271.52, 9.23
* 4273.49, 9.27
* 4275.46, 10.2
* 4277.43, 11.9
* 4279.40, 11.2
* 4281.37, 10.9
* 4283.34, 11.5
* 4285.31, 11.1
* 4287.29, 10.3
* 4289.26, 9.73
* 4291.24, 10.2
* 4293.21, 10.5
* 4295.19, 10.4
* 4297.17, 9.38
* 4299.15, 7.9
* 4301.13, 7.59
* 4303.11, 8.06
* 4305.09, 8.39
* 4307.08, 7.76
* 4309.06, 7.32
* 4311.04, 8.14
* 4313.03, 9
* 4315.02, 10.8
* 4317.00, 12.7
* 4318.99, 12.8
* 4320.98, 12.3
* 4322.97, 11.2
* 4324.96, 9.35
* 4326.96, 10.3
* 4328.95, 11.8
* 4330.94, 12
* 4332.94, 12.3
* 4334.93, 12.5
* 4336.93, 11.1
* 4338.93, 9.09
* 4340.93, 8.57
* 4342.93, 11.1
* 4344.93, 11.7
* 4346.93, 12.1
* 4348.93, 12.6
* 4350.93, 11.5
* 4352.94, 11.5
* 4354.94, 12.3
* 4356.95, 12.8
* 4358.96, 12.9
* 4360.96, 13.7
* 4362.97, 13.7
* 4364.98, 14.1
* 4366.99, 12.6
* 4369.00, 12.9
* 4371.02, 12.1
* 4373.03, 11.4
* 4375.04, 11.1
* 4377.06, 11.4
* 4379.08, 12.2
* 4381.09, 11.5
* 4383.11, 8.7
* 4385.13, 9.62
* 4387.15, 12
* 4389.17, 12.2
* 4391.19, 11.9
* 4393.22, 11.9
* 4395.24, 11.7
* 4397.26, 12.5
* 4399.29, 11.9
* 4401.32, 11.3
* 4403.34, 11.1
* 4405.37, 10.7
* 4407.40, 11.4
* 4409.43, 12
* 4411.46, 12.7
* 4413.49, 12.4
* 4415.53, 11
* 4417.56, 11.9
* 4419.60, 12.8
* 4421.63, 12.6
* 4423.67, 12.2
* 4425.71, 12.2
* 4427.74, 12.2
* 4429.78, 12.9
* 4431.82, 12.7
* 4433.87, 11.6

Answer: 5.5 AA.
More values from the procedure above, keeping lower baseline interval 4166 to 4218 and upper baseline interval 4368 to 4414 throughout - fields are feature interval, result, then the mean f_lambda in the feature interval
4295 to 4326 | 5.5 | 9.55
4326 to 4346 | 1.0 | 11.1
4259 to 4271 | 0.7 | 11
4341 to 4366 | -1.6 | 12.4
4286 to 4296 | 1.2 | 10.2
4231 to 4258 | 0.9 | 11.3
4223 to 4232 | 1.4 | 9.85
